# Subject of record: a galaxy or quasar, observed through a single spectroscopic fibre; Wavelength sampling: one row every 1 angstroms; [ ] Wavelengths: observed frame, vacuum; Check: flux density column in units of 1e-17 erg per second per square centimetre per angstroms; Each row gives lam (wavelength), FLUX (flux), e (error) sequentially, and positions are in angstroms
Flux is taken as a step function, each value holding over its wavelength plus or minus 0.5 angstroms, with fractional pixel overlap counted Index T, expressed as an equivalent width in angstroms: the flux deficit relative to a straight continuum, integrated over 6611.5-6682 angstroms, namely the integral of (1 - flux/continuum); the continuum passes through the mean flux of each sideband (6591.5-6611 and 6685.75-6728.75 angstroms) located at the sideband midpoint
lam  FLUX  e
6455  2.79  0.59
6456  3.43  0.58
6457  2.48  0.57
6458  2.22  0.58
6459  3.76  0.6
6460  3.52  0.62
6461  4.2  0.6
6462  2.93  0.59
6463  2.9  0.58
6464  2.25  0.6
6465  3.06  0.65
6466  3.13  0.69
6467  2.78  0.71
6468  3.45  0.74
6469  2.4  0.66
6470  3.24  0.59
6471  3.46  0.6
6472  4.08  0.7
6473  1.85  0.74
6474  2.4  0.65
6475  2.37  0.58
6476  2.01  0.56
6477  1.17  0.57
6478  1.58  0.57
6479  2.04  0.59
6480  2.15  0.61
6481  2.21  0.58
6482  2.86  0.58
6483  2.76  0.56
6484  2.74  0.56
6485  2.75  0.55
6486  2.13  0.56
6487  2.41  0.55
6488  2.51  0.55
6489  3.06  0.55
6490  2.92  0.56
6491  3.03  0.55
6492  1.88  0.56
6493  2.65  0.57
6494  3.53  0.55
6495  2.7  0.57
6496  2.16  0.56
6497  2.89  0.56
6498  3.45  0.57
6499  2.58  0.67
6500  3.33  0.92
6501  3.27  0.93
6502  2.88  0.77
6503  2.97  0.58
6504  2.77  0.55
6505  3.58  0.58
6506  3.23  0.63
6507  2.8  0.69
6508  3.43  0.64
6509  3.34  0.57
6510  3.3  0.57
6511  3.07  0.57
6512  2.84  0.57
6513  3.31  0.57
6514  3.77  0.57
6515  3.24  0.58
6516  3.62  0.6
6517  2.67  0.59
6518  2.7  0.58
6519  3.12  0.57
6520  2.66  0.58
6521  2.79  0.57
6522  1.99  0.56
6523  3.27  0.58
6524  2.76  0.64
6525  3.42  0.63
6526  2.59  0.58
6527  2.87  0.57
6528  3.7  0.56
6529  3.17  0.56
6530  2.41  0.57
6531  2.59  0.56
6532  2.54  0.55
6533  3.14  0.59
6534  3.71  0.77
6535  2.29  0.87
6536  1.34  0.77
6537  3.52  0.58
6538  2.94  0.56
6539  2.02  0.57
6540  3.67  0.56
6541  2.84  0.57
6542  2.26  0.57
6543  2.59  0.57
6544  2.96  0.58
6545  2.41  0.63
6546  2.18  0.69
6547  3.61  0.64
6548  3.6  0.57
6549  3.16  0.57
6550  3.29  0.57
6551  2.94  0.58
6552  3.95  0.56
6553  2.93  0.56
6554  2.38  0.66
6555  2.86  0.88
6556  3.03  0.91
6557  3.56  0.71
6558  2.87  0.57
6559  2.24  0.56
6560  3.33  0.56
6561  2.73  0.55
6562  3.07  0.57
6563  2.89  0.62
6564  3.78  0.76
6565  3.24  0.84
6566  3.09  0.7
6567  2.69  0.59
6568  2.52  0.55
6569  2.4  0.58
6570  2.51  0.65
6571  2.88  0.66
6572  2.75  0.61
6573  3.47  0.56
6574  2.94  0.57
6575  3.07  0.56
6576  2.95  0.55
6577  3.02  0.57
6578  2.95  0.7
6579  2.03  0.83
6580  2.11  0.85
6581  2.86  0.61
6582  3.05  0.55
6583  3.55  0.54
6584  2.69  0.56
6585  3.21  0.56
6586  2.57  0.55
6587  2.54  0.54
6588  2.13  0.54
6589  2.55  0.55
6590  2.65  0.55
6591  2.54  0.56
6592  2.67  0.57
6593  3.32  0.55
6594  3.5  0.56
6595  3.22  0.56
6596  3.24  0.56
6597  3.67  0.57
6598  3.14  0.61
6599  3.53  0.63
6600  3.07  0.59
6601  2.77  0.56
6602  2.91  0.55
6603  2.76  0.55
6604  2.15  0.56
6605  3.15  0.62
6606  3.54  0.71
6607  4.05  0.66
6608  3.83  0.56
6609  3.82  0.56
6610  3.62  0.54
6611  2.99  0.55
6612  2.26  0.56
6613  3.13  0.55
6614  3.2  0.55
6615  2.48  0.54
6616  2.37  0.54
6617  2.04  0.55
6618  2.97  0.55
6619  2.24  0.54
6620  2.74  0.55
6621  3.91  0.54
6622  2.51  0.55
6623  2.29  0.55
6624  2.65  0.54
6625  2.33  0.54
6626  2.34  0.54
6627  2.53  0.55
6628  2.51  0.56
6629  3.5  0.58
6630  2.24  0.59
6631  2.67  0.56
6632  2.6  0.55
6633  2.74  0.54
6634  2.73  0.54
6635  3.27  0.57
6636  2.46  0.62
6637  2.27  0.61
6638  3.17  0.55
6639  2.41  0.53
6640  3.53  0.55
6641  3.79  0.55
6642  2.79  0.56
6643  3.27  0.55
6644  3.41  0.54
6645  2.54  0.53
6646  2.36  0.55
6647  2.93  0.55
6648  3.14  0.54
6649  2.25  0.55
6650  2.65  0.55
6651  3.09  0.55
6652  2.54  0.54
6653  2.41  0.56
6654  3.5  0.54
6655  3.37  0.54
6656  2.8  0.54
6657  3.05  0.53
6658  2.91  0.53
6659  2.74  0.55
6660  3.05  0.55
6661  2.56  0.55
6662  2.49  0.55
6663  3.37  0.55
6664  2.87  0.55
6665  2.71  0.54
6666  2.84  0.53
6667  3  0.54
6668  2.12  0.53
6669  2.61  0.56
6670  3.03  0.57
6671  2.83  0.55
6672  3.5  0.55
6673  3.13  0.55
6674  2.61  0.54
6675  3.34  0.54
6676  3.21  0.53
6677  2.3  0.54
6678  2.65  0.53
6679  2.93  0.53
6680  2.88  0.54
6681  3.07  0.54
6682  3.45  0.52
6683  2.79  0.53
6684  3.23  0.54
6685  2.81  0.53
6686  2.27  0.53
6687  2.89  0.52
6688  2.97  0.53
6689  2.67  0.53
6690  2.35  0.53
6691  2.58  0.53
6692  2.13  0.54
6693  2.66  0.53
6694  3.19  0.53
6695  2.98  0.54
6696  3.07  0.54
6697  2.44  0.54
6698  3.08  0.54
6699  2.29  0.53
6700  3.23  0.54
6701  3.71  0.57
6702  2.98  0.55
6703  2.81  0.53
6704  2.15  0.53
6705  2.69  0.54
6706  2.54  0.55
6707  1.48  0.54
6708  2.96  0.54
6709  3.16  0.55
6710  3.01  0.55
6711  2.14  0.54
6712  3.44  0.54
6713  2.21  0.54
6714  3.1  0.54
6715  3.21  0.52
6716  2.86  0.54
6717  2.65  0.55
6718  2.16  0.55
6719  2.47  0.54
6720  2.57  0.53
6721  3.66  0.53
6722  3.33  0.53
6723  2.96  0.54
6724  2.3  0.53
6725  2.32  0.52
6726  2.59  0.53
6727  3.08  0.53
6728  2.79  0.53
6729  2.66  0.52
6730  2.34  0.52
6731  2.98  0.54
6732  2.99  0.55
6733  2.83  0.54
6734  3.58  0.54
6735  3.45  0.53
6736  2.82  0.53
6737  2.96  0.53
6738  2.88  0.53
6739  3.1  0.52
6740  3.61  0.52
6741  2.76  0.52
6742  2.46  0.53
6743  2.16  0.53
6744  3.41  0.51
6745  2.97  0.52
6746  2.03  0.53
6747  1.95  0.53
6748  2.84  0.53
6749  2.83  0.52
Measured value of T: 5.0 angstroms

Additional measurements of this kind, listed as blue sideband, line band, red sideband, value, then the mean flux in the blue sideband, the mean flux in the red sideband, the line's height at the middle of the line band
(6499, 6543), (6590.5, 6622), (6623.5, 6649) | -2.34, 2.96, 2.8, 2.84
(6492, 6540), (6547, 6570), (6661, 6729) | -0.87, 2.95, 2.8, 2.92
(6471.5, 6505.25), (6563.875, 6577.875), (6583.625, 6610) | 0.13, 2.63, 3.06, 2.96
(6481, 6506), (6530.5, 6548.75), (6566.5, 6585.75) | 0.17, 2.82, 2.82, 2.82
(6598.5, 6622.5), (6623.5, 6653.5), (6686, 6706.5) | 1.55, 3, 2.76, 2.92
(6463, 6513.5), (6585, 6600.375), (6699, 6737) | -0.94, 2.78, 2.81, 2.79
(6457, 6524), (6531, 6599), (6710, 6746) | -1.38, 2.85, 2.84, 2.85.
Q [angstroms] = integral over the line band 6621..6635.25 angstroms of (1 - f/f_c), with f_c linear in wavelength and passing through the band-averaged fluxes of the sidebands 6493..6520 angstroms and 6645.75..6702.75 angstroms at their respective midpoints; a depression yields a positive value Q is 1.2 angstroms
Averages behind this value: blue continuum 3.08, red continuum 2.85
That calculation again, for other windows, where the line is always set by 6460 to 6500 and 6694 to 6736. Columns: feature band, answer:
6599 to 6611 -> -2.1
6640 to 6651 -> -0.7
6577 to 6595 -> -0.2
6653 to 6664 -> -0.6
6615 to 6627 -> 0.8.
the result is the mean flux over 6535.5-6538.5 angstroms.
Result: 2.6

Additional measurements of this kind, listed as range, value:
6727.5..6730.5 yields 2.6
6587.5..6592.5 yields 2.51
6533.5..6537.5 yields 2.71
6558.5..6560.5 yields 2.79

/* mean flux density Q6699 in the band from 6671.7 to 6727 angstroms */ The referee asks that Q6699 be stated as 2.8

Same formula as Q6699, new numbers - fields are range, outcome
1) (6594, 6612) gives 3.24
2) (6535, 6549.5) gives 2.78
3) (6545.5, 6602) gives 2.95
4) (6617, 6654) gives 2.77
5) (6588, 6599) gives 3.03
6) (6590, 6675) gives 2.9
